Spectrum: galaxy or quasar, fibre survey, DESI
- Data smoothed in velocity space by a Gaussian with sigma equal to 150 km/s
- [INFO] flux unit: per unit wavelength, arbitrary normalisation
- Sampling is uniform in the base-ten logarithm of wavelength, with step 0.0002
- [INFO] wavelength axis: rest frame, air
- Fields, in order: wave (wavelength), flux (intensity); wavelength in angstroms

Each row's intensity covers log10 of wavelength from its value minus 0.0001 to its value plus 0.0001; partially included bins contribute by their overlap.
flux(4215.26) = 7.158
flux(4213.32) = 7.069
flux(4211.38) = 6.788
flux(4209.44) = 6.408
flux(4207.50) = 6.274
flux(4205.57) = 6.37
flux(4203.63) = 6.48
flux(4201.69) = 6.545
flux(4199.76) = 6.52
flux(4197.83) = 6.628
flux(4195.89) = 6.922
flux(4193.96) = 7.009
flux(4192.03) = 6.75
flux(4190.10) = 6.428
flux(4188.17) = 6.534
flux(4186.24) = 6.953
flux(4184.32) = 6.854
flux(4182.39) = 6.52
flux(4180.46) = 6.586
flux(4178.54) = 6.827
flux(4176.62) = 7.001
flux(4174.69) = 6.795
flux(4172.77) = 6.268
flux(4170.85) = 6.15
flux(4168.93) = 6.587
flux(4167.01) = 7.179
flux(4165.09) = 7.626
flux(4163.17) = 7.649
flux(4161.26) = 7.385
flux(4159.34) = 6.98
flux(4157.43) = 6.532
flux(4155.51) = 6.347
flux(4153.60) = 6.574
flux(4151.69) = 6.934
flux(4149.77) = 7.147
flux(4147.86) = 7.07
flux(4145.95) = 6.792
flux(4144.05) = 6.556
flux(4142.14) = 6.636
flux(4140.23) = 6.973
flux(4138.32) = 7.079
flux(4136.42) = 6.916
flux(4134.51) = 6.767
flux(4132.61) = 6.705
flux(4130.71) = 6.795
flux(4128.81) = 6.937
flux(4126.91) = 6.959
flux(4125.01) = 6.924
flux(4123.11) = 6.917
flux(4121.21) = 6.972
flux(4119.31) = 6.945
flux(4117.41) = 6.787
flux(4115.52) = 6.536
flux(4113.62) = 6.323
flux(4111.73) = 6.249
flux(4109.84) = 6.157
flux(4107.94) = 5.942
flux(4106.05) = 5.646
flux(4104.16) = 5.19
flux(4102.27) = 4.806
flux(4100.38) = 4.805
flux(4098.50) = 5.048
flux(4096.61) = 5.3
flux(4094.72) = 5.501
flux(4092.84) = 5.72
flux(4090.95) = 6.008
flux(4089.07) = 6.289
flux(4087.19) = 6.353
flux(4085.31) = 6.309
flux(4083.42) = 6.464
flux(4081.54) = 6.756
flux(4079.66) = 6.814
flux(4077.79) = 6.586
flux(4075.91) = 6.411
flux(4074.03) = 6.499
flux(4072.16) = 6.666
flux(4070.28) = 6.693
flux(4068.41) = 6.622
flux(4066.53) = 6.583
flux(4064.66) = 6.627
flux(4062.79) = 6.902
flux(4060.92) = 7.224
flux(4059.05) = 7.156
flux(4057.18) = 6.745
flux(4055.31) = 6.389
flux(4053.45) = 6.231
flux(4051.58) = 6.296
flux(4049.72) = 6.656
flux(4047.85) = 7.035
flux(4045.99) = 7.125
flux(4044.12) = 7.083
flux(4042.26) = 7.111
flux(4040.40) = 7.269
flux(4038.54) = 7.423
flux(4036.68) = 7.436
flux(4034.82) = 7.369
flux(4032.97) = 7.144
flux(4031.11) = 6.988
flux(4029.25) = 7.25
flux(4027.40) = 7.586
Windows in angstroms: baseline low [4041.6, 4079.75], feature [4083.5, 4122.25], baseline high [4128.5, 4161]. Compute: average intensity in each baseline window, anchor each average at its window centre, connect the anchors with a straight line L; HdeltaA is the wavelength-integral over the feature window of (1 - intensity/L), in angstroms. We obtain 4.7 angstroms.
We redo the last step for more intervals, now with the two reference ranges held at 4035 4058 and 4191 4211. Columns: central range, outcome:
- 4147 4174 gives -0.8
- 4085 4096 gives 1.3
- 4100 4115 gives 2.4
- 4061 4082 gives 0.6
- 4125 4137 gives -0.2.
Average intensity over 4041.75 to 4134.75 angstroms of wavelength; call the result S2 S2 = 6.42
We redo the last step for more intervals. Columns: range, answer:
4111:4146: 6.78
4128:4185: 6.84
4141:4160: 6.76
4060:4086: 6.66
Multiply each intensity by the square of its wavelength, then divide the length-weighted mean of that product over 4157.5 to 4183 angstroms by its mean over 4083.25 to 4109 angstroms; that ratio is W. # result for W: 1.26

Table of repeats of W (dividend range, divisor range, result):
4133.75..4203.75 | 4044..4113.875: 1.13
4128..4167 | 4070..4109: 1.19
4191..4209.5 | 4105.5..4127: 1.05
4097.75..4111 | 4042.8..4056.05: 0.83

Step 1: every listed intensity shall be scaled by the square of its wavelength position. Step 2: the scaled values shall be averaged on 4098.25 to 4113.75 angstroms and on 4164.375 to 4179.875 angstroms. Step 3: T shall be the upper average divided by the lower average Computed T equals 1.3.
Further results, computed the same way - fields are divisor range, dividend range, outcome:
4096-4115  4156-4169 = 1.32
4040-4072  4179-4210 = 1.04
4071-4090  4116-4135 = 1.08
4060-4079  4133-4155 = 1.06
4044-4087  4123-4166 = 1.08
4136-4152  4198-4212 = 0.97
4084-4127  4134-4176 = 1.16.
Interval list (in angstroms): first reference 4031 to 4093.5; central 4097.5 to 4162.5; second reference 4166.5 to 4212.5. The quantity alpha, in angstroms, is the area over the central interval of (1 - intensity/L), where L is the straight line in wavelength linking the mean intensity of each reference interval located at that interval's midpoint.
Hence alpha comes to 1.6 angstroms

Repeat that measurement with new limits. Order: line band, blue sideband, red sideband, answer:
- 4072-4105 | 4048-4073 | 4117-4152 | 3.9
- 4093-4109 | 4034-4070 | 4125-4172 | 3.7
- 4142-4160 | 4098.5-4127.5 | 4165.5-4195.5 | -0.8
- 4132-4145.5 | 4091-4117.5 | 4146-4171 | -0.7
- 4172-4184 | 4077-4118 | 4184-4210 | -0.3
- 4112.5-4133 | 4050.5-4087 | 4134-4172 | 0.0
